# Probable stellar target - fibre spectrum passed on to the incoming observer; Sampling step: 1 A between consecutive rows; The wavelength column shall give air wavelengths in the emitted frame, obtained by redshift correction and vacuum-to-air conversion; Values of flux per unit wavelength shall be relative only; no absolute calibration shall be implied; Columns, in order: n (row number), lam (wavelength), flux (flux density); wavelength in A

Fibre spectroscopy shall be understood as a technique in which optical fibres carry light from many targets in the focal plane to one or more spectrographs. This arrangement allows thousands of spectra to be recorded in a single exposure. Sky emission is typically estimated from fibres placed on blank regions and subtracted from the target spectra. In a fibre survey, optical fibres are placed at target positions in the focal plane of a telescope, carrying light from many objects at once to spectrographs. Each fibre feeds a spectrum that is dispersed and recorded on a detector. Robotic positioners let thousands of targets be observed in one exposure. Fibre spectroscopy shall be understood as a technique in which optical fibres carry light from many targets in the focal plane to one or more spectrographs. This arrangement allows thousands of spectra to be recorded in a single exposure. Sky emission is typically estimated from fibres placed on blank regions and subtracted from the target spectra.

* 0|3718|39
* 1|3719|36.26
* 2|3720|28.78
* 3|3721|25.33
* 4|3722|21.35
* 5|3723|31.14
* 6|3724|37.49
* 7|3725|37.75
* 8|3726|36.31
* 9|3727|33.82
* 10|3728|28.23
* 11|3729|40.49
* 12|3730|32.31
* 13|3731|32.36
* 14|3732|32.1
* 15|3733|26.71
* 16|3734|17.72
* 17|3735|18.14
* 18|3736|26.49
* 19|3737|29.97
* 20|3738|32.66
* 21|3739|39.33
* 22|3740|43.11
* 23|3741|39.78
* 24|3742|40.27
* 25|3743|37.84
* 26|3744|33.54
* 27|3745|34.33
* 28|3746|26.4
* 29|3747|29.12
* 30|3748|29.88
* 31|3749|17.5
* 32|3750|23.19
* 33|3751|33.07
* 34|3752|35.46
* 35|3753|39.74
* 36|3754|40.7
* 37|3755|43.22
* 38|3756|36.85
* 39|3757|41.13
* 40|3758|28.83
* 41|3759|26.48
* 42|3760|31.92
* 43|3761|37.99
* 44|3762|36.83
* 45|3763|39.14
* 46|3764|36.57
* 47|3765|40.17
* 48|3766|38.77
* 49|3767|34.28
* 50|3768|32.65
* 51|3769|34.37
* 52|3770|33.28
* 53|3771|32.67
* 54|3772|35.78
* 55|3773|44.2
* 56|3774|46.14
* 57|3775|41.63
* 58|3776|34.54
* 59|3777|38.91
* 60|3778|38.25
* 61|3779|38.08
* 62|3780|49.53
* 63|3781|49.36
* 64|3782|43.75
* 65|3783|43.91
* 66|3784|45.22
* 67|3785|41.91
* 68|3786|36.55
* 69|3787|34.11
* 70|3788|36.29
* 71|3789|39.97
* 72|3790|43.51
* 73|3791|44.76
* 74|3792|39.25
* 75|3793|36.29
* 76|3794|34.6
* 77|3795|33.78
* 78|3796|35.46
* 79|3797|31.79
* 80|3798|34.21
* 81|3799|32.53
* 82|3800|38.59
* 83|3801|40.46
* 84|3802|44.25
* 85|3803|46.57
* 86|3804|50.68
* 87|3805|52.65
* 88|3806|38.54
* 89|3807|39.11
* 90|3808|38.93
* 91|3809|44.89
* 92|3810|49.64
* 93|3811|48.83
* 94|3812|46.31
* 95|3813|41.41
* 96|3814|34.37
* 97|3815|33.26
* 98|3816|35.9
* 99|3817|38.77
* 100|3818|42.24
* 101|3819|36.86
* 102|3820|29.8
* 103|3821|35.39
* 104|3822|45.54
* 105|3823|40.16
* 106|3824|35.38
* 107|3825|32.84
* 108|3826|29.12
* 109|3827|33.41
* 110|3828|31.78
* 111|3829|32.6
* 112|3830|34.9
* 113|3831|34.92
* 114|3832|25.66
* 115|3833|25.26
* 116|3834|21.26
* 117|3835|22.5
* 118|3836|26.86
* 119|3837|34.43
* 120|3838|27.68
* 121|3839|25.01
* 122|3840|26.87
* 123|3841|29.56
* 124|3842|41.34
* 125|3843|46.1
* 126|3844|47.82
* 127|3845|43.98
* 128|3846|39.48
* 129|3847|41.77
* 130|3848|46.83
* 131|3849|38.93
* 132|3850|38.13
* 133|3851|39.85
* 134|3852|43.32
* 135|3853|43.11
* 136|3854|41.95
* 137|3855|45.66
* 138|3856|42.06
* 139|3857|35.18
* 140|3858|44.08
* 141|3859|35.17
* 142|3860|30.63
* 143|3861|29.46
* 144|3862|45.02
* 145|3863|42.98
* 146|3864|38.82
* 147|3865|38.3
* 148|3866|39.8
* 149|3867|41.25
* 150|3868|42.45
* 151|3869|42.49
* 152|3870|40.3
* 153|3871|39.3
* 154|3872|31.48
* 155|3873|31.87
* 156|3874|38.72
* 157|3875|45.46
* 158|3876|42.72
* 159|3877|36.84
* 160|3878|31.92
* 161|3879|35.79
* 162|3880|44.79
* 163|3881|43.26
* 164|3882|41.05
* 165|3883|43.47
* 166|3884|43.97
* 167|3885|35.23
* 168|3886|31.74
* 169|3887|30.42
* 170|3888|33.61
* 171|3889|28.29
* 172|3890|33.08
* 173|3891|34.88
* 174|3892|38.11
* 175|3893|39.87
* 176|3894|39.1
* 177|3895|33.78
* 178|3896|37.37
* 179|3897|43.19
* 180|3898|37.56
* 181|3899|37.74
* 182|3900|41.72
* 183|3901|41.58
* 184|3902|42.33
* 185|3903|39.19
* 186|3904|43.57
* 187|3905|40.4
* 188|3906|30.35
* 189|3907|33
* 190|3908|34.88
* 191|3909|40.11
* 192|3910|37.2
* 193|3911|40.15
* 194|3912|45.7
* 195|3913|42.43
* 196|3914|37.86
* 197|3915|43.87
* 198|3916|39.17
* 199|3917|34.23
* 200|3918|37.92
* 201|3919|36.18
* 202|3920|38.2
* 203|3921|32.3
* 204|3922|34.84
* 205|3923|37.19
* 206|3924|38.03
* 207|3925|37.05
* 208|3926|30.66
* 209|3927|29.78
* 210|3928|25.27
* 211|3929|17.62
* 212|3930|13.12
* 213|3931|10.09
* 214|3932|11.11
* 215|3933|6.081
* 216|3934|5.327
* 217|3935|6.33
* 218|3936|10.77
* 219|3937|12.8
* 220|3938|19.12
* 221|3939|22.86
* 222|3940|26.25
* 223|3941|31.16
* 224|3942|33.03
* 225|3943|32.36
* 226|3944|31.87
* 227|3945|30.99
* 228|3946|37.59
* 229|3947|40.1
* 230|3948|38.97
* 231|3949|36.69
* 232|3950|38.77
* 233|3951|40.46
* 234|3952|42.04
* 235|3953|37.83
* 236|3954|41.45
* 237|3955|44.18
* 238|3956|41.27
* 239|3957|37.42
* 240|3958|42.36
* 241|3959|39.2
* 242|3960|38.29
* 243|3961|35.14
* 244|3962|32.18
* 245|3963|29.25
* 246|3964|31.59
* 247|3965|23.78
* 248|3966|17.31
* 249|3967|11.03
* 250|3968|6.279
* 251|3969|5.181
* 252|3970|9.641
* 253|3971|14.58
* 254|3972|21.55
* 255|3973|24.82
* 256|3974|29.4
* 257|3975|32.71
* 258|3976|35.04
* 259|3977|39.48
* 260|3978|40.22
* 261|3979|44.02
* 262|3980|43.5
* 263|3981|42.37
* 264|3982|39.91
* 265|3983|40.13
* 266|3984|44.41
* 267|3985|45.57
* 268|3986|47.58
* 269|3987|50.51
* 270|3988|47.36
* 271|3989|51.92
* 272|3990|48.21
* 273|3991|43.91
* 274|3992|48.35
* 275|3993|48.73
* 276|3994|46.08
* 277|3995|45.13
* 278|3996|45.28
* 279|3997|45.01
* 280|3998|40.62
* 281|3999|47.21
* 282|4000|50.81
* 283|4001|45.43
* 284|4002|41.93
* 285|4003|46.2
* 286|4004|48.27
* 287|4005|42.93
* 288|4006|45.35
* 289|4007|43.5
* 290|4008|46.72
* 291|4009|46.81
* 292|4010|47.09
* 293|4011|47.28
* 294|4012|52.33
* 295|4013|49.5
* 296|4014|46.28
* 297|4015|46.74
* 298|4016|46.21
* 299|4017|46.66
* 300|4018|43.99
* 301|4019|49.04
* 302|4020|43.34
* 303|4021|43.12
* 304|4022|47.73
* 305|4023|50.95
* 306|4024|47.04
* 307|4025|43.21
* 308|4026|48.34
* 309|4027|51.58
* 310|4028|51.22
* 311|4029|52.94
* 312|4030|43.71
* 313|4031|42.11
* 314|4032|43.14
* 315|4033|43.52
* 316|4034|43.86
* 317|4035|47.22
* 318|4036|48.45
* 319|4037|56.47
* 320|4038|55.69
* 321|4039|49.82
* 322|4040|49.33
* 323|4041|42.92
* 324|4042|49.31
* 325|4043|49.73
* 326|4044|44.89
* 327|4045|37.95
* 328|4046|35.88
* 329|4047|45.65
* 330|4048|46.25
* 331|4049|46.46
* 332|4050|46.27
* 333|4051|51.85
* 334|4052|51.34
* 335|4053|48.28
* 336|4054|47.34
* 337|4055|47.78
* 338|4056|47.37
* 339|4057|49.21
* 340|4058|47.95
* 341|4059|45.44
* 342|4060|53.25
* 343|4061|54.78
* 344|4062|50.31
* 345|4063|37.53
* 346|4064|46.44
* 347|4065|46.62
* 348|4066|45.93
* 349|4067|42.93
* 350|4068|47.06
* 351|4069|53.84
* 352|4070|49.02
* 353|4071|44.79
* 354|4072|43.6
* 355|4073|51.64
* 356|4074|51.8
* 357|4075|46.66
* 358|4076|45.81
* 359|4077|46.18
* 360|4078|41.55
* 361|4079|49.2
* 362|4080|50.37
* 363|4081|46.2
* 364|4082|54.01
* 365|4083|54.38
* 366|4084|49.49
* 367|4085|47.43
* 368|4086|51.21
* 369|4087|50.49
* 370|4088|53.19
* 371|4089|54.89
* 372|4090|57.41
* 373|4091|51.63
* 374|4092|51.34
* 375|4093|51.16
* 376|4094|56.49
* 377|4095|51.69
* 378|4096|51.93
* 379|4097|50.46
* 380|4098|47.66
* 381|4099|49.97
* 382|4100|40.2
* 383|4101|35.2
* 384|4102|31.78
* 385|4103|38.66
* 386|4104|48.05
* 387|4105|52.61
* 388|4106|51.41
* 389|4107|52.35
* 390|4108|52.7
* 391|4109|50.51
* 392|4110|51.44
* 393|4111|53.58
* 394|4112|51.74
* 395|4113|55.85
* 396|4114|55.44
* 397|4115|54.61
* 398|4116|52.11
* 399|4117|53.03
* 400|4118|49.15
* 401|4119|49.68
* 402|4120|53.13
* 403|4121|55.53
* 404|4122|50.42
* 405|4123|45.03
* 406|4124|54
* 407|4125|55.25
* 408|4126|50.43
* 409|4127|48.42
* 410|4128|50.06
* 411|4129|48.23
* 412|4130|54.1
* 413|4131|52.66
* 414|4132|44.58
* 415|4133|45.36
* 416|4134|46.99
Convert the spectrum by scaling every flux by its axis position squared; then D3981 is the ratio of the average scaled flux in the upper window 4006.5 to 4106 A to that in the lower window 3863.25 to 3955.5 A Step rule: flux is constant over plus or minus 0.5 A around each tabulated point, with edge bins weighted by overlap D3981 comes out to 1.5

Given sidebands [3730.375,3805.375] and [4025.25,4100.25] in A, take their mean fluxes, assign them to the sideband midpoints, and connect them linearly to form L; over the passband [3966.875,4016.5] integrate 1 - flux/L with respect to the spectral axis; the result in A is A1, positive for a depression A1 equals 5.5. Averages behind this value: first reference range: 36.5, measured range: 40.6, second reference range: 48.4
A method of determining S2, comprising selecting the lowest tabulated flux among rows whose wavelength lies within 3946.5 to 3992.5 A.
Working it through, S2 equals 5.181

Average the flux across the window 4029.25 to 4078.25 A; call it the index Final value 47.1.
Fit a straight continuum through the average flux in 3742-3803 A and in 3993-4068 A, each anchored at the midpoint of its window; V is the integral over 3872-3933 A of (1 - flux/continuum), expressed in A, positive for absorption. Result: 9.2 A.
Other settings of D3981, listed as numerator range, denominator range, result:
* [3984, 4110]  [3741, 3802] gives 1.49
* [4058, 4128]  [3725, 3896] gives 1.55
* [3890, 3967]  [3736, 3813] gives 0.94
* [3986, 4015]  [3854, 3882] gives 1.28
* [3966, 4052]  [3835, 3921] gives 1.20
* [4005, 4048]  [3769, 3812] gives 1.30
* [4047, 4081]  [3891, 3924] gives 1.34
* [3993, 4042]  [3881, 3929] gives 1.34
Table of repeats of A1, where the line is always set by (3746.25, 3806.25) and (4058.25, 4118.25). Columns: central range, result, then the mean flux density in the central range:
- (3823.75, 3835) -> 2.7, 30.2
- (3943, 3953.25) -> 1.6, 37.3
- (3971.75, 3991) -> 1.9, 40.8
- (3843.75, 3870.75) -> 0.1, 40.6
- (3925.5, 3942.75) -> 9.9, 18.5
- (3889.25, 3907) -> 1.7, 38.2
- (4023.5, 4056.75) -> 0.2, 47.2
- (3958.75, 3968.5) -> 4.1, 26.1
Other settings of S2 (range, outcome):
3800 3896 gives 21.26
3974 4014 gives 29.4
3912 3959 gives 5.327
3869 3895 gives 28.29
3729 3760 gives 17.5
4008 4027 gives 43.12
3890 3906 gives 30.35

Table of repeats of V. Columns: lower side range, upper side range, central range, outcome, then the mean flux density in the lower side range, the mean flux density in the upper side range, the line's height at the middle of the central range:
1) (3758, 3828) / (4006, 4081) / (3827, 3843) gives 4.0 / 38.8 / 47.2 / 40.2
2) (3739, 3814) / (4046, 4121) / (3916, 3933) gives 5.8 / 38.3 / 49.1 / 43.5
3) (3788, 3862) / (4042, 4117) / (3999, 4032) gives -0.6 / 37.6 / 48.7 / 45.9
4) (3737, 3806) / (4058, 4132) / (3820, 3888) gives 6.1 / 37.6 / 49.6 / 40.6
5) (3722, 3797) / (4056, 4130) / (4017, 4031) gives -0.2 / 35.7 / 49.5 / 46.7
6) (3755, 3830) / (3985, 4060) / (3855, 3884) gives 1.5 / 38.6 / 47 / 41.4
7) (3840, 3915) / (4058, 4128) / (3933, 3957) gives 6.9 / 39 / 49.5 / 42.3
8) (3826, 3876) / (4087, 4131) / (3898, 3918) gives 0.4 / 36.8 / 50.5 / 39.9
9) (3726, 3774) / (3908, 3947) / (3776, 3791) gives -3.8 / 33.8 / 29.1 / 32.9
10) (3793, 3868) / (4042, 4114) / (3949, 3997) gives 8.3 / 37.7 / 48.5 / 43.9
